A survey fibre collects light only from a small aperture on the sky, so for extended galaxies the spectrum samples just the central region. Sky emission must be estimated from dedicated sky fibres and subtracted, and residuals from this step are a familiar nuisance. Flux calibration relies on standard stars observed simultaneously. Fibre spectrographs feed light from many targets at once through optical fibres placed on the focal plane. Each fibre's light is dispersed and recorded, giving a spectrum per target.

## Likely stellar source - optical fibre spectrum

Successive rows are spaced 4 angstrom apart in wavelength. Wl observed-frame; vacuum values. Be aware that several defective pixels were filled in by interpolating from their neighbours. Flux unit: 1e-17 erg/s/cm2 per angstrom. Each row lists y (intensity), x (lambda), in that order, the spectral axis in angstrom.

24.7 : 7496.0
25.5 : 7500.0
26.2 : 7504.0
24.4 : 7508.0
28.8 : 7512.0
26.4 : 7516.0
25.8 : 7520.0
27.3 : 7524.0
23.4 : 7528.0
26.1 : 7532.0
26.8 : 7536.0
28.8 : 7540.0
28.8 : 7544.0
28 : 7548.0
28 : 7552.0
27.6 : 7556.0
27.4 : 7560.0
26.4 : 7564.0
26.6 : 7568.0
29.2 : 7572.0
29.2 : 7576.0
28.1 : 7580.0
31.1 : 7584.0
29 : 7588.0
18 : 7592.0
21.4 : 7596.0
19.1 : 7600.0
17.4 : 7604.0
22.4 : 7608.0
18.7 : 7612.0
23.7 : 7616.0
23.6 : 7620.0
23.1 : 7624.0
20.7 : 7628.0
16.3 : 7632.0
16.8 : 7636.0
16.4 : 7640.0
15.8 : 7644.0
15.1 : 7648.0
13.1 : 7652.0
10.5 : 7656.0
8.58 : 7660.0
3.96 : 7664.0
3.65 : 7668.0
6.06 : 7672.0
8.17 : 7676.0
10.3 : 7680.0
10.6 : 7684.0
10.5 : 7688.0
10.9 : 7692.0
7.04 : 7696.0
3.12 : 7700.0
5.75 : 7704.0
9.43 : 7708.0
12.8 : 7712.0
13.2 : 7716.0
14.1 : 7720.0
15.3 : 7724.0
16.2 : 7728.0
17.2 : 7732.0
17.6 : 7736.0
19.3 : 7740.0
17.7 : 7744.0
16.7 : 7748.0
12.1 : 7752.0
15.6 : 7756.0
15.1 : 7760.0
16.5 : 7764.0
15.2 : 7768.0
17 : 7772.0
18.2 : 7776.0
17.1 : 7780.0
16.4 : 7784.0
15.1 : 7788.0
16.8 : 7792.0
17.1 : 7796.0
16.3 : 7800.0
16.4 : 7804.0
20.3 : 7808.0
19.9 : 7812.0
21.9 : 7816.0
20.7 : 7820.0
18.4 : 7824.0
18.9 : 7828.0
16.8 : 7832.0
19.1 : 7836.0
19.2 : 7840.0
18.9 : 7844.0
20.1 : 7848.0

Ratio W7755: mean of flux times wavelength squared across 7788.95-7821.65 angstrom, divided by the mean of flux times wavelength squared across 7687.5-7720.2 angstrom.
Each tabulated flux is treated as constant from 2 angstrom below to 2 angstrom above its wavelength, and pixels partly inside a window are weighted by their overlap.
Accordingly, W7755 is 2.03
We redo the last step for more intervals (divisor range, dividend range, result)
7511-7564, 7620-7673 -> 0.52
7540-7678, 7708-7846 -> 0.88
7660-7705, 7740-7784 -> 2.25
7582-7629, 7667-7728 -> 0.45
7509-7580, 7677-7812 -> 0.56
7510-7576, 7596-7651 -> 0.72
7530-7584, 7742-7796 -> 0.61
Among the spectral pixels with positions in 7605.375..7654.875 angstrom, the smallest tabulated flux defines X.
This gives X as 13.1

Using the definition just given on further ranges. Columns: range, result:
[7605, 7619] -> 18.7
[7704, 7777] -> 5.75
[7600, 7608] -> 17.4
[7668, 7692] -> 3.65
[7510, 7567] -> 23.4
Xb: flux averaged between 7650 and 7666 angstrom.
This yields 9.04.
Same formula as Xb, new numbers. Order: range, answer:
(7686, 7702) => 7.89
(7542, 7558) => 28.1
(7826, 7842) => 18.5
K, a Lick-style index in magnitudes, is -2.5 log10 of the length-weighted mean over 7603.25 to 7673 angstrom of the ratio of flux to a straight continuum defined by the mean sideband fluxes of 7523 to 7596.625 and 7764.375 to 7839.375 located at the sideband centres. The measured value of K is 0.49 mag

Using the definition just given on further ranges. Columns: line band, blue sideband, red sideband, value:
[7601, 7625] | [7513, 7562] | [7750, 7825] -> 0.13 mag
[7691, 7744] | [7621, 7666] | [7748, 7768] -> 0.18 mag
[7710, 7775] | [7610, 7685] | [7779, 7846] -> 0.04 mag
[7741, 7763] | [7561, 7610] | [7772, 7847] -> 0.26 mag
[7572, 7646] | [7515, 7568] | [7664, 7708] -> -0.22 mag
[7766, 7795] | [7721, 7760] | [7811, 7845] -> 0.07 mag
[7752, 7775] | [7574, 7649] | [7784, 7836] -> 0.21 mag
